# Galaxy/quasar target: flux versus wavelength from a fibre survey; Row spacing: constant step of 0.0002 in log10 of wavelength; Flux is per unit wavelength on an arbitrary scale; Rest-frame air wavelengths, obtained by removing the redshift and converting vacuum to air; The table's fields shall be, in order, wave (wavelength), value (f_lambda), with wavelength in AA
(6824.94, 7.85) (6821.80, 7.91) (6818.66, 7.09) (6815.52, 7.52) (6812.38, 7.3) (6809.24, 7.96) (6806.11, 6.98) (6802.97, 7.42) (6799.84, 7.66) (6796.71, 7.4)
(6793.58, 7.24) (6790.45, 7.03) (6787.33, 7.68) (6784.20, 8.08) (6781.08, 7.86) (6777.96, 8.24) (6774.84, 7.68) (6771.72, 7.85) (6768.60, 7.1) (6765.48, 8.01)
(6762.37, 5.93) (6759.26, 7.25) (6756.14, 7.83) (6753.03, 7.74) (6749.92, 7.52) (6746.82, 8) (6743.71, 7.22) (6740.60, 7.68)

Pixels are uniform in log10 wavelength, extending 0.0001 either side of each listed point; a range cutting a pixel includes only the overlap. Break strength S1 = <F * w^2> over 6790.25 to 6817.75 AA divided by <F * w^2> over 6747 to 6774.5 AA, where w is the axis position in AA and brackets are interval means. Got 1.0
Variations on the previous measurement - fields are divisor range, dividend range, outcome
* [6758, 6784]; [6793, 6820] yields 0.99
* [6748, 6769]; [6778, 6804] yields 1.04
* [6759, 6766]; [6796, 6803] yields 1.10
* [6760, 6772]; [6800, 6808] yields 1.03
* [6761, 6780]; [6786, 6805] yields 0.99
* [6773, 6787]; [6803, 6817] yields 0.94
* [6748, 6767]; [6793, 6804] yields 1.02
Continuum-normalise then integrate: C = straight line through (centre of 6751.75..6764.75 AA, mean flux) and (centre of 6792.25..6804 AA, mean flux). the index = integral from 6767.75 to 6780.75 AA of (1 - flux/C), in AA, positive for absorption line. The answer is -0.8 AA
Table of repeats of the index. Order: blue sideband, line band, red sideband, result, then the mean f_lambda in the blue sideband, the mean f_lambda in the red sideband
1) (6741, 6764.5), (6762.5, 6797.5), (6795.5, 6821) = -0.8 AA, 7.39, 7.43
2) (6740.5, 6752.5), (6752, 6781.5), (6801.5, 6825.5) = 0.1 AA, 7.61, 7.49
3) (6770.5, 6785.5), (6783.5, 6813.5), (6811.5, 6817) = 0.7 AA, 7.94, 7.42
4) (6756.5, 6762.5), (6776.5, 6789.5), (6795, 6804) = -1.1 AA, 6.99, 7.5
